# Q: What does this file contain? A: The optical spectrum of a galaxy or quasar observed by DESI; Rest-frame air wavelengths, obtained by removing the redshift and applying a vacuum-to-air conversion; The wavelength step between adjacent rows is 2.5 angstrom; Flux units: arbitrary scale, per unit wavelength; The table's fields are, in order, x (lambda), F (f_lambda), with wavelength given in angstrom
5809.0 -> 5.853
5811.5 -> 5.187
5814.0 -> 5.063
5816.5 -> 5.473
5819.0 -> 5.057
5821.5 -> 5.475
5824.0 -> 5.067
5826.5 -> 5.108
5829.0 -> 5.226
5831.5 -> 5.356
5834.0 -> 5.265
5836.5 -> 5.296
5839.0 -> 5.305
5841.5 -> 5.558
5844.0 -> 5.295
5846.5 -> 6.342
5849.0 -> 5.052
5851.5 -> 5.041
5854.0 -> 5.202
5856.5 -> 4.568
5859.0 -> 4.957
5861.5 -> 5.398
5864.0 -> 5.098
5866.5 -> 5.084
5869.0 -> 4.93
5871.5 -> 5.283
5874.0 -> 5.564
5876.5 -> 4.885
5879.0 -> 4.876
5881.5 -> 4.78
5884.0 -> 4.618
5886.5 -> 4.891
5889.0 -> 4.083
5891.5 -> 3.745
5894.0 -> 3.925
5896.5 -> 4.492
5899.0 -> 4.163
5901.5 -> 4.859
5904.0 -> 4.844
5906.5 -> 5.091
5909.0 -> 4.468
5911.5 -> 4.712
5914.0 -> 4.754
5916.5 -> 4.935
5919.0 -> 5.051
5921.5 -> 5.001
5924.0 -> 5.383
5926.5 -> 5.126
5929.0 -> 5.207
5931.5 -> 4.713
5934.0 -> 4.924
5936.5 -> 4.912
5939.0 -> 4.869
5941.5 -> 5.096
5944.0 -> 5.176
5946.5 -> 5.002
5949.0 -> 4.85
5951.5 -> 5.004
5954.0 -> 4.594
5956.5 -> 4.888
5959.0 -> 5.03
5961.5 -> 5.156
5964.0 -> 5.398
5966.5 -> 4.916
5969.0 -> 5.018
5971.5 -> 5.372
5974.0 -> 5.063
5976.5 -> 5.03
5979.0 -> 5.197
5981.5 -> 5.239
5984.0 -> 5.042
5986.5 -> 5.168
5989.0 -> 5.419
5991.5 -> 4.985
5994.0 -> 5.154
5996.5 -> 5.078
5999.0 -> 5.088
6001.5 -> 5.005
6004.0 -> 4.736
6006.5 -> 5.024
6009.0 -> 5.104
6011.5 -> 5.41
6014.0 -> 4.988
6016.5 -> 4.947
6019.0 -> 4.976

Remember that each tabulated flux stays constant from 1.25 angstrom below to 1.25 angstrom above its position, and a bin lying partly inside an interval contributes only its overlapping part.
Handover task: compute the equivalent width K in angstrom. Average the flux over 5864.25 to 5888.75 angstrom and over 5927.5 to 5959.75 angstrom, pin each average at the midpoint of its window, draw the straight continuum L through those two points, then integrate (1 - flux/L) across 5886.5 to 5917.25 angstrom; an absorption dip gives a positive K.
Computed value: 2.7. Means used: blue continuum 4.96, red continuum 4.94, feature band 4.51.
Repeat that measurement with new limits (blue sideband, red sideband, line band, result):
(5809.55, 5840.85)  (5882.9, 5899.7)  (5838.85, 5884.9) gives -4.27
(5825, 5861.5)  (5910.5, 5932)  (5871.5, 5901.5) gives 3.08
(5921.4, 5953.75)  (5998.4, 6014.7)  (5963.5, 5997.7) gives -0.74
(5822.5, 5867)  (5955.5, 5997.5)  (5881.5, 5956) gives 5.74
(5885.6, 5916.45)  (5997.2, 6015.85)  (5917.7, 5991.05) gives -4.29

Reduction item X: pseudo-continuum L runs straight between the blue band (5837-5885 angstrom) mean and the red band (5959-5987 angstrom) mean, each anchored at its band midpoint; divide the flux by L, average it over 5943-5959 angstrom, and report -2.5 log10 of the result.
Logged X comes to 0.047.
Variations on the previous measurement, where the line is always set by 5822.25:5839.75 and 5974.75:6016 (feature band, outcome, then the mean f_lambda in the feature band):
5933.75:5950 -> 0.035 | 4.98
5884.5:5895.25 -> 0.231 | 4.19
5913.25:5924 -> 0.036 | 5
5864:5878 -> 0.013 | 5.14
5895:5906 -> 0.127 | 4.61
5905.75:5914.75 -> 0.095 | 4.74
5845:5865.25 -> 0.002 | 5.21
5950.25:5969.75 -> 0.028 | 5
